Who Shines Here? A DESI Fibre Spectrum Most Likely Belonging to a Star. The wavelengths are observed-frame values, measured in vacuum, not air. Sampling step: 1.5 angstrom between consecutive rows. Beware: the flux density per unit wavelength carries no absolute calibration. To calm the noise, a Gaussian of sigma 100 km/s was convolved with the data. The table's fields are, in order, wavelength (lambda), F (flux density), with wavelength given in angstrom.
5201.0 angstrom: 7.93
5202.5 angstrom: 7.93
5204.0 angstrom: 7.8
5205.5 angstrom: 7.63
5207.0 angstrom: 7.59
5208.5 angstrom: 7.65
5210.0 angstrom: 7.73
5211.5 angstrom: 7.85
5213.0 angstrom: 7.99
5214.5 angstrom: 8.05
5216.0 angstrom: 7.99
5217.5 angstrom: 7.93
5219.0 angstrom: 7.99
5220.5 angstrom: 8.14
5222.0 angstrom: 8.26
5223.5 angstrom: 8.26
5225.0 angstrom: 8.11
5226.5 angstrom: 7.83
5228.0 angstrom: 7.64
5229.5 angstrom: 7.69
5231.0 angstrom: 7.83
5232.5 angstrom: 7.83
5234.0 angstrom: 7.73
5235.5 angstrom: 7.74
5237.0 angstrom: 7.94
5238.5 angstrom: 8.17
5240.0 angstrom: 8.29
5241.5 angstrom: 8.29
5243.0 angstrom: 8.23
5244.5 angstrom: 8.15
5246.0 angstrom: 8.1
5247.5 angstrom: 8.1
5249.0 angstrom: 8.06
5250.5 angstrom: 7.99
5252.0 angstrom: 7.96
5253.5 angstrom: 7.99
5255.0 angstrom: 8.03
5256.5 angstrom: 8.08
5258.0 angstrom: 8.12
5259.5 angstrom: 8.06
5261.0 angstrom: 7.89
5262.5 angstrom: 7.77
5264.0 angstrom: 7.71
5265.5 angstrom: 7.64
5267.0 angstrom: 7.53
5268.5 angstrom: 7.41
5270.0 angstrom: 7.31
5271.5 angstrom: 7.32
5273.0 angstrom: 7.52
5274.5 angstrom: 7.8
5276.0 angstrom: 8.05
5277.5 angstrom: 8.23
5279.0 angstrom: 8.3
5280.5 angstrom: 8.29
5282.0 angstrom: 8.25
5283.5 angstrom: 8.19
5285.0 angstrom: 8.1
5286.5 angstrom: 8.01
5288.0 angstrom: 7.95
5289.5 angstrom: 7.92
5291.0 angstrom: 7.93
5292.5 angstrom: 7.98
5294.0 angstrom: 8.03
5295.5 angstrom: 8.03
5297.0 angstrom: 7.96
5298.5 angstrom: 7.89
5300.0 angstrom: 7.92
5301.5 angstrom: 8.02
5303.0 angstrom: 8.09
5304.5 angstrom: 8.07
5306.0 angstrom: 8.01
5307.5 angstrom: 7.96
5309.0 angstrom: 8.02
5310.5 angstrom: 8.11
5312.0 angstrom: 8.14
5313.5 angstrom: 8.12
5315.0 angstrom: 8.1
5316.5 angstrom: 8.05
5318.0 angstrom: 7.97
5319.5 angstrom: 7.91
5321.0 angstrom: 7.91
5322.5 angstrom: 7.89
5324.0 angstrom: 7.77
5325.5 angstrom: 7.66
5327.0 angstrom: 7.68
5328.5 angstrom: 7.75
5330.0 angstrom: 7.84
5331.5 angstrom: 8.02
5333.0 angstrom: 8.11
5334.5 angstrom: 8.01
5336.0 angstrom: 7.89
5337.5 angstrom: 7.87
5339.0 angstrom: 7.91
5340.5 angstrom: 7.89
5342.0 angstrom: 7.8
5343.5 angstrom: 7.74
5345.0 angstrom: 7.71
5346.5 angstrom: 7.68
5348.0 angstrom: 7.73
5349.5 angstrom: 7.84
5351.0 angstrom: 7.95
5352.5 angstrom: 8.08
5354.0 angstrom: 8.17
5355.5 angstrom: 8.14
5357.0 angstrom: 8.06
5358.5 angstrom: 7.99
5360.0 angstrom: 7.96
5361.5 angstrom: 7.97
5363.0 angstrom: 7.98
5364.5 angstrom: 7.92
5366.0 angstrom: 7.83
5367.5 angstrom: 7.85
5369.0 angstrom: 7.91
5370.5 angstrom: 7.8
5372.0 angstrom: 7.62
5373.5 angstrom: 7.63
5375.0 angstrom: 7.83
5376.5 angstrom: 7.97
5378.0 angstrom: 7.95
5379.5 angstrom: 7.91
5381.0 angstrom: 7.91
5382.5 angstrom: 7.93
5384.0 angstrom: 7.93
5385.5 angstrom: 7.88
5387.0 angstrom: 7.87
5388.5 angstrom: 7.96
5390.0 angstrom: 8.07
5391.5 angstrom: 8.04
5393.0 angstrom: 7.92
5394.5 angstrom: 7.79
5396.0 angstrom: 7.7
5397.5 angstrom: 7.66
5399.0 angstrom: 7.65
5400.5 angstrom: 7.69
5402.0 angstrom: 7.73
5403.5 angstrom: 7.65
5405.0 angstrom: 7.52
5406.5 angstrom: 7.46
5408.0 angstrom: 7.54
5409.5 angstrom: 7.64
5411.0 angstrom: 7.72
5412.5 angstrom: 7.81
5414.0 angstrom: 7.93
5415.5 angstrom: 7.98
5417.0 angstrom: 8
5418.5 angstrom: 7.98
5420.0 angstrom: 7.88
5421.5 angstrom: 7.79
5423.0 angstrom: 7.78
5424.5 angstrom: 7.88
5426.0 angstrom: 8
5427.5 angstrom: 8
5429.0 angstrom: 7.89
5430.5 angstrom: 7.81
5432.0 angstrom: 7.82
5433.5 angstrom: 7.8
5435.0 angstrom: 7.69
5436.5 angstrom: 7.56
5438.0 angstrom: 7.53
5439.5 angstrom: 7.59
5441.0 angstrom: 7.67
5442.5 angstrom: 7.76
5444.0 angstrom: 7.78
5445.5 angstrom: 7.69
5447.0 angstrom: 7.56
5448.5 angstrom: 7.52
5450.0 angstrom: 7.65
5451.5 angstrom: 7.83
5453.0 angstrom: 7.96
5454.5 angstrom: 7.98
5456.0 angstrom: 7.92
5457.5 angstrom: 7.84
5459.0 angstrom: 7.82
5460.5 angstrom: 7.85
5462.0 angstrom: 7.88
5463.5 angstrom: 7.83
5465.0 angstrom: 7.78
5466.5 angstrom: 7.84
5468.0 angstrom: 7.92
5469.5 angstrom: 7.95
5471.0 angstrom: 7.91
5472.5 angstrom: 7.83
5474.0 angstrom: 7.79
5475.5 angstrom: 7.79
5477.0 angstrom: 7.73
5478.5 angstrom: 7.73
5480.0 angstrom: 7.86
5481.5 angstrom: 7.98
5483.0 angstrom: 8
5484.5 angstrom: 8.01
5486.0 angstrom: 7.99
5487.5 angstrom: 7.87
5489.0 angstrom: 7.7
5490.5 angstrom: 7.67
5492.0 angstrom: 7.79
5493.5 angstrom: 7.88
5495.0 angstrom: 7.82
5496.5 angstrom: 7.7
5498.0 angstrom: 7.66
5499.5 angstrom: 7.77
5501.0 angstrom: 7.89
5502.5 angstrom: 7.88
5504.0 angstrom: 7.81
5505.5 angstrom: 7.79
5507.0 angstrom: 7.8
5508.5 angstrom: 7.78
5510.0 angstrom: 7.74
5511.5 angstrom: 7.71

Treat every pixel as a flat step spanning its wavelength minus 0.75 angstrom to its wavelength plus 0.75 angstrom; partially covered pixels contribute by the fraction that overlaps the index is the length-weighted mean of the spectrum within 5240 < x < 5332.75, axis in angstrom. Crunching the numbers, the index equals 7.96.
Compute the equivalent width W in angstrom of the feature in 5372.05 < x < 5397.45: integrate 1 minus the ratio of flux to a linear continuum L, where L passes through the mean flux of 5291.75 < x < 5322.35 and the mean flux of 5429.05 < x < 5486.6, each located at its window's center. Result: 0.1 angstrom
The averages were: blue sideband 8.01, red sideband 7.8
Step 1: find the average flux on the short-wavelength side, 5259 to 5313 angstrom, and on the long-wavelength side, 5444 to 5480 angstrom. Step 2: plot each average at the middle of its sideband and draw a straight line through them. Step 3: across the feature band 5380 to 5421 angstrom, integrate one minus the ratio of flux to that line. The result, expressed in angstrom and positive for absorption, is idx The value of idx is 0.2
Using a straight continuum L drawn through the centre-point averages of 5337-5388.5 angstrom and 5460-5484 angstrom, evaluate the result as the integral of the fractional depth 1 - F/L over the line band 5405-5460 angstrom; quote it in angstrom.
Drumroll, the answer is 0.64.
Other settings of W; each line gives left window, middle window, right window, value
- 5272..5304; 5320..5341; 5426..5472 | 0.2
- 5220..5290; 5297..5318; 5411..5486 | -0.3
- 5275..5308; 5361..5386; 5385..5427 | 0.0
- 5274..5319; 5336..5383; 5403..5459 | 0.2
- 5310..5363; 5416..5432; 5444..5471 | -0.1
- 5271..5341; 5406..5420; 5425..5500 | 0.1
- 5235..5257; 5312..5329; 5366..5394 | 0.1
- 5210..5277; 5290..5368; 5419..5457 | -0.9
